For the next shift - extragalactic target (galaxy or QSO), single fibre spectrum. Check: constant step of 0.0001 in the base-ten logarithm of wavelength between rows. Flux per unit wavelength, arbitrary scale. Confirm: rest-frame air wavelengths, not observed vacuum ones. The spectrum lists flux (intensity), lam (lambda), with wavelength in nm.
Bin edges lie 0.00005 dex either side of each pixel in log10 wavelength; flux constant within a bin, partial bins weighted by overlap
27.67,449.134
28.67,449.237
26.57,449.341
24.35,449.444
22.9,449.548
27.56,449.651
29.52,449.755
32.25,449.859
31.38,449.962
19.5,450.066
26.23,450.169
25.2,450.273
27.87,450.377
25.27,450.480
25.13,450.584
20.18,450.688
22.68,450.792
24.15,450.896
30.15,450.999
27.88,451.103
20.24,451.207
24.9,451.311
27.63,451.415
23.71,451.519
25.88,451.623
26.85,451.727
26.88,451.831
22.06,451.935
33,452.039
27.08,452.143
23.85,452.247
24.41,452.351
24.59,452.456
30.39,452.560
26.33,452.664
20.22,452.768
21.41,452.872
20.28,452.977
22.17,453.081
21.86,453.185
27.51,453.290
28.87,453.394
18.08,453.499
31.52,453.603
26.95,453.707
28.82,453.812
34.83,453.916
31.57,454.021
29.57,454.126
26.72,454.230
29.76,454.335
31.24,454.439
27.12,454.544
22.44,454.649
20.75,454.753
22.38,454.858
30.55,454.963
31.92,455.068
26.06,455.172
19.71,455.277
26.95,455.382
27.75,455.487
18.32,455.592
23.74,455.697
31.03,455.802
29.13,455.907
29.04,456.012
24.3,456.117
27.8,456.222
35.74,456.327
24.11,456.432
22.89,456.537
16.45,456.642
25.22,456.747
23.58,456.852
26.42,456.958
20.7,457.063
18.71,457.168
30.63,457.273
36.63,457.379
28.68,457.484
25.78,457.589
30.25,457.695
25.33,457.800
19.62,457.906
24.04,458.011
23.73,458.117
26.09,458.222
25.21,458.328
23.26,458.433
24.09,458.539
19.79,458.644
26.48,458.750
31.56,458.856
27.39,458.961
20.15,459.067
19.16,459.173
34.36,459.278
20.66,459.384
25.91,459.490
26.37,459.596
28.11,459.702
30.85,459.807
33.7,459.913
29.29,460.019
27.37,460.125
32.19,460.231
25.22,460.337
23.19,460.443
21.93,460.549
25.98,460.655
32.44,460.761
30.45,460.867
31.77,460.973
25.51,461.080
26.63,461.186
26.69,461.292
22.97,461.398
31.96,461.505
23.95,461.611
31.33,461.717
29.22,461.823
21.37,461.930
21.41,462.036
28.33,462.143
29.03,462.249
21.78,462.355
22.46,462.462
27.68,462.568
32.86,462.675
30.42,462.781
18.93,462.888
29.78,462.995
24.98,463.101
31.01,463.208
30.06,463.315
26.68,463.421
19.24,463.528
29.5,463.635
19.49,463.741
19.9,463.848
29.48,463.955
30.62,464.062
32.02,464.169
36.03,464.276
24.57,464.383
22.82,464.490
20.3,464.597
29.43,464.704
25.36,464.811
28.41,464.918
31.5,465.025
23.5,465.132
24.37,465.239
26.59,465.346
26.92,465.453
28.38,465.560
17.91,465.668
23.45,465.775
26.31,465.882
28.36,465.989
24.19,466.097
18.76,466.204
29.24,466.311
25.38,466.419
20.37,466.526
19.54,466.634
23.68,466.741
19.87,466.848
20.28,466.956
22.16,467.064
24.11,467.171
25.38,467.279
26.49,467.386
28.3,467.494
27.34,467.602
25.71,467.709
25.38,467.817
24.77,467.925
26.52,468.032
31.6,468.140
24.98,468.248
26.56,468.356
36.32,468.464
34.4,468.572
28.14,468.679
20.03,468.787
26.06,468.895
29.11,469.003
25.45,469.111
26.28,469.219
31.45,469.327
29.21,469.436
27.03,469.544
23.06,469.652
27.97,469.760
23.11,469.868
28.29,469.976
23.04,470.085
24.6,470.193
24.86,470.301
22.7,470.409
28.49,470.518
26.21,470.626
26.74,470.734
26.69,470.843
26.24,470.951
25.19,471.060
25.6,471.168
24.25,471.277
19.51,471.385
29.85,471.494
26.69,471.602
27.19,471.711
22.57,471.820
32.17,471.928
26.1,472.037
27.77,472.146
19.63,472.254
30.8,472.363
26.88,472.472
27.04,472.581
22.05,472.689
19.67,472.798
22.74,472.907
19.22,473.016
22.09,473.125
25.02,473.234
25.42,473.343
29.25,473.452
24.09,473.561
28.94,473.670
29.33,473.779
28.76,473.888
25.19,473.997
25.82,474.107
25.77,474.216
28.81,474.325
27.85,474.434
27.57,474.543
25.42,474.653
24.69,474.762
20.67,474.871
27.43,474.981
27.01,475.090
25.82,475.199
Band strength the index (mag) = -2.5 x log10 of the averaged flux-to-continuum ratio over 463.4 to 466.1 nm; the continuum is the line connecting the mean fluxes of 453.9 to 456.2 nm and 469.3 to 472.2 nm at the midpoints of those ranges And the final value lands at 0.02 mag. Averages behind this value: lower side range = 26.9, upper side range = 26.1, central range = 26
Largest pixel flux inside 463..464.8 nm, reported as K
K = 36.03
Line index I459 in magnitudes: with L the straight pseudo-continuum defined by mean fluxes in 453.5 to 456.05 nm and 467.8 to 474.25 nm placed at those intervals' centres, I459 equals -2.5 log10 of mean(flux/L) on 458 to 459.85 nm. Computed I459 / 0.064 mag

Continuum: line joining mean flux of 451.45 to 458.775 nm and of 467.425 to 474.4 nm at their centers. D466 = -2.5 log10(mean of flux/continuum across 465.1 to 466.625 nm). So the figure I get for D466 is 0.073 mag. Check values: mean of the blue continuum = 25.8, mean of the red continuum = 26.3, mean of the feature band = 24.4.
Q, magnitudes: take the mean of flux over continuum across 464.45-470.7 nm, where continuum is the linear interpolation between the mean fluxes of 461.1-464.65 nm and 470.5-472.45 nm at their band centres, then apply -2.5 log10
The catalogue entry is 0.02 mag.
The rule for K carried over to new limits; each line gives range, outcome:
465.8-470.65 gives 36.32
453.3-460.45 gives 36.63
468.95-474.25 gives 32.17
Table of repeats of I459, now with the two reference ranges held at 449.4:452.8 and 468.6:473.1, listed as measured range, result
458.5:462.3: -0.05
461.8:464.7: -0.03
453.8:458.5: -0.02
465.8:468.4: 0.04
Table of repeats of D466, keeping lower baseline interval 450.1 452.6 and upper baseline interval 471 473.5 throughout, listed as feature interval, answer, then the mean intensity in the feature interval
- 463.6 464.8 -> -0.06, 26.6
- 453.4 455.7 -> -0.05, 26.8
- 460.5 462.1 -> -0.07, 26.9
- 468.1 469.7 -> -0.11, 28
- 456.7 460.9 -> -0.04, 26.2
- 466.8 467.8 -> 0.03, 24.5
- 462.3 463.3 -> -0.06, 26.8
